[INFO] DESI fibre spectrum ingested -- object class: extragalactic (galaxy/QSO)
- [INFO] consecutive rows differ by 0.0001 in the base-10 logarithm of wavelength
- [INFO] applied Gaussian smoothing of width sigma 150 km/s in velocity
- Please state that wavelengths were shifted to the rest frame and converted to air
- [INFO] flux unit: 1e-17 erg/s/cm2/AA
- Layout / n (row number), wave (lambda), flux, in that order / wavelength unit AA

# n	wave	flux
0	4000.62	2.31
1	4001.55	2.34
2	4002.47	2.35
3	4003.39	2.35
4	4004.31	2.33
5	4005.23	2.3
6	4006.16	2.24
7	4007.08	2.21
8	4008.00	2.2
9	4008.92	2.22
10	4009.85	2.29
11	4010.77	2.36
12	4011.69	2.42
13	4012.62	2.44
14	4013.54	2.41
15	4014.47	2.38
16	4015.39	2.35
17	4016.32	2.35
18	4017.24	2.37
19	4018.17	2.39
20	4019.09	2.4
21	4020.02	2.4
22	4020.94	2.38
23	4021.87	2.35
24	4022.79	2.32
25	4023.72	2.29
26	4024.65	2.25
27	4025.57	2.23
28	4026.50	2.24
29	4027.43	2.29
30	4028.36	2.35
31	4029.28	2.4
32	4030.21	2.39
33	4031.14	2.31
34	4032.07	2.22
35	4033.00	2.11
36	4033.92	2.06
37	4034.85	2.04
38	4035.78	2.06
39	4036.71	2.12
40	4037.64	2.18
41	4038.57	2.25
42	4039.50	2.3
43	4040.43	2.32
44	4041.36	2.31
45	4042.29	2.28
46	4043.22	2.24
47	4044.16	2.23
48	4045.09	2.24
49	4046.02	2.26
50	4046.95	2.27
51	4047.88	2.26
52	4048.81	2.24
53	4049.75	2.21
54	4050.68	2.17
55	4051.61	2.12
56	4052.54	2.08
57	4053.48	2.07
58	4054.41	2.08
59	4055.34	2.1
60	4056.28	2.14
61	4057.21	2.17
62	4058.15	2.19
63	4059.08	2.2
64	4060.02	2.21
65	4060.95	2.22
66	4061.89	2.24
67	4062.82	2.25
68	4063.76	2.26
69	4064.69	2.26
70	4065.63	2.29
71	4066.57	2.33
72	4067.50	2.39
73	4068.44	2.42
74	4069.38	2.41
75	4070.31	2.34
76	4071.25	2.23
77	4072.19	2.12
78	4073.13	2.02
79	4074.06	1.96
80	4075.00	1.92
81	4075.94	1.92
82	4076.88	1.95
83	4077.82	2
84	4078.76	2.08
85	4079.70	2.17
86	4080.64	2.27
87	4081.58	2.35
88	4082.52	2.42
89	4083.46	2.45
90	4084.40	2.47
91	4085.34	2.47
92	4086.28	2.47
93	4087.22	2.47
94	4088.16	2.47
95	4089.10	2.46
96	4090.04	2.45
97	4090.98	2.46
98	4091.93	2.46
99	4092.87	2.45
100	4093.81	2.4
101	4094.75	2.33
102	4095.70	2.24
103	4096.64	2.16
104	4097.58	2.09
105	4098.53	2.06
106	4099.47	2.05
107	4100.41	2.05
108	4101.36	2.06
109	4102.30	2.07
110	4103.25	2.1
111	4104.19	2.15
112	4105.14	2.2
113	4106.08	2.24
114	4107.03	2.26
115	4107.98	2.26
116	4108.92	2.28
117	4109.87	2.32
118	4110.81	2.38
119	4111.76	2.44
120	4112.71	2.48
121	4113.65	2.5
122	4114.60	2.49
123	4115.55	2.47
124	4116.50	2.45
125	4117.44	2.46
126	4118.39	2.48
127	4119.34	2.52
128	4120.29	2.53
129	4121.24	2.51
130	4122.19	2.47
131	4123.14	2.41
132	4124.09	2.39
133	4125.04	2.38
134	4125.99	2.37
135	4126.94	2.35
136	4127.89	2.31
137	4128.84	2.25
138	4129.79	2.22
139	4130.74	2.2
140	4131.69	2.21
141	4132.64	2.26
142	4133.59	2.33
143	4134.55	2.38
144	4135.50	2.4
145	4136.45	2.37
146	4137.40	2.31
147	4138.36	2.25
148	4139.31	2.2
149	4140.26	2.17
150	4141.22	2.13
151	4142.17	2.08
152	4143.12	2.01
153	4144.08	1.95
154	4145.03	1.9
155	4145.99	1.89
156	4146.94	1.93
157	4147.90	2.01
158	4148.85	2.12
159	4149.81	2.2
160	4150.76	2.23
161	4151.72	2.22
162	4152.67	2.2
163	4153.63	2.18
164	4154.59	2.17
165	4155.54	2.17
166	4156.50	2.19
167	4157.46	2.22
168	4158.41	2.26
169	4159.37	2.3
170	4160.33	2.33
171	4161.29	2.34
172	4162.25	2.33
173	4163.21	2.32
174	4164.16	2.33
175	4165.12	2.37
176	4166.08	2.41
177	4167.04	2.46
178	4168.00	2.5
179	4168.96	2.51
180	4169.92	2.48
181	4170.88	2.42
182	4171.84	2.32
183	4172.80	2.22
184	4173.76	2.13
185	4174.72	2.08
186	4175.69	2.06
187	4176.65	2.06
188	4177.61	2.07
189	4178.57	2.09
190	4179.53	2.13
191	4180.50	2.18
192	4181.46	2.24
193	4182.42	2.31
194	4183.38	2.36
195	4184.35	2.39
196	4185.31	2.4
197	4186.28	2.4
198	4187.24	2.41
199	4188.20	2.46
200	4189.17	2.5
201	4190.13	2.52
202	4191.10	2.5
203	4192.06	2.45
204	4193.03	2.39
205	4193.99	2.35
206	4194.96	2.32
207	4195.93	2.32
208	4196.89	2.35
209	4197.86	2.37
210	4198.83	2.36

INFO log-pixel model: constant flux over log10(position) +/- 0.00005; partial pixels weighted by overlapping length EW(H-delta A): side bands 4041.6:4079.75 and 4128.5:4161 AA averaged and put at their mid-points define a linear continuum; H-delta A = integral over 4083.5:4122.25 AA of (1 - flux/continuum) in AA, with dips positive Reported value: -2.8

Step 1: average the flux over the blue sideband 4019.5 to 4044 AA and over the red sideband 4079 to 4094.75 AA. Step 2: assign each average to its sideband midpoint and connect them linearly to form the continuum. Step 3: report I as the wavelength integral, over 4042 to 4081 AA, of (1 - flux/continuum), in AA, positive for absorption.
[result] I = 2.6 AA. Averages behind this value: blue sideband 2.26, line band 2.18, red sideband 2.41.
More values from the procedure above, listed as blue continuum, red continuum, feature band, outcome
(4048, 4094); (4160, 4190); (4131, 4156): 1.4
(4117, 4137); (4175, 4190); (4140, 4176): 1.6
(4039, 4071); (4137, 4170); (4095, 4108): 0.5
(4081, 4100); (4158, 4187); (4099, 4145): 0.8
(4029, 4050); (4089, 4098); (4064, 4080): 0.9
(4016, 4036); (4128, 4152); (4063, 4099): -0.7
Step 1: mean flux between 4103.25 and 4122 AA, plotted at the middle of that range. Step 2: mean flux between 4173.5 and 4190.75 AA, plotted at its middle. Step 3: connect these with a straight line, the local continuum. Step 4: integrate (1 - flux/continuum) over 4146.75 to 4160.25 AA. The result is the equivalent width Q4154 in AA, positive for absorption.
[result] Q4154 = 0.8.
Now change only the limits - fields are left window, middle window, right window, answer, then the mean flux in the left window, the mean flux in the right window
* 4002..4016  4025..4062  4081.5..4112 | 1.68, 2.32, 2.3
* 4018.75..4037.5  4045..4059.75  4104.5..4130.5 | 0.76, 2.26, 2.38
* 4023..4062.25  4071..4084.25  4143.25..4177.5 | 0.45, 2.21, 2.22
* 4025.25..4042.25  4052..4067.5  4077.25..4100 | 0.51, 2.23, 2.32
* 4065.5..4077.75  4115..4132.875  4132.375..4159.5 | -1.75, 2.17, 2.17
